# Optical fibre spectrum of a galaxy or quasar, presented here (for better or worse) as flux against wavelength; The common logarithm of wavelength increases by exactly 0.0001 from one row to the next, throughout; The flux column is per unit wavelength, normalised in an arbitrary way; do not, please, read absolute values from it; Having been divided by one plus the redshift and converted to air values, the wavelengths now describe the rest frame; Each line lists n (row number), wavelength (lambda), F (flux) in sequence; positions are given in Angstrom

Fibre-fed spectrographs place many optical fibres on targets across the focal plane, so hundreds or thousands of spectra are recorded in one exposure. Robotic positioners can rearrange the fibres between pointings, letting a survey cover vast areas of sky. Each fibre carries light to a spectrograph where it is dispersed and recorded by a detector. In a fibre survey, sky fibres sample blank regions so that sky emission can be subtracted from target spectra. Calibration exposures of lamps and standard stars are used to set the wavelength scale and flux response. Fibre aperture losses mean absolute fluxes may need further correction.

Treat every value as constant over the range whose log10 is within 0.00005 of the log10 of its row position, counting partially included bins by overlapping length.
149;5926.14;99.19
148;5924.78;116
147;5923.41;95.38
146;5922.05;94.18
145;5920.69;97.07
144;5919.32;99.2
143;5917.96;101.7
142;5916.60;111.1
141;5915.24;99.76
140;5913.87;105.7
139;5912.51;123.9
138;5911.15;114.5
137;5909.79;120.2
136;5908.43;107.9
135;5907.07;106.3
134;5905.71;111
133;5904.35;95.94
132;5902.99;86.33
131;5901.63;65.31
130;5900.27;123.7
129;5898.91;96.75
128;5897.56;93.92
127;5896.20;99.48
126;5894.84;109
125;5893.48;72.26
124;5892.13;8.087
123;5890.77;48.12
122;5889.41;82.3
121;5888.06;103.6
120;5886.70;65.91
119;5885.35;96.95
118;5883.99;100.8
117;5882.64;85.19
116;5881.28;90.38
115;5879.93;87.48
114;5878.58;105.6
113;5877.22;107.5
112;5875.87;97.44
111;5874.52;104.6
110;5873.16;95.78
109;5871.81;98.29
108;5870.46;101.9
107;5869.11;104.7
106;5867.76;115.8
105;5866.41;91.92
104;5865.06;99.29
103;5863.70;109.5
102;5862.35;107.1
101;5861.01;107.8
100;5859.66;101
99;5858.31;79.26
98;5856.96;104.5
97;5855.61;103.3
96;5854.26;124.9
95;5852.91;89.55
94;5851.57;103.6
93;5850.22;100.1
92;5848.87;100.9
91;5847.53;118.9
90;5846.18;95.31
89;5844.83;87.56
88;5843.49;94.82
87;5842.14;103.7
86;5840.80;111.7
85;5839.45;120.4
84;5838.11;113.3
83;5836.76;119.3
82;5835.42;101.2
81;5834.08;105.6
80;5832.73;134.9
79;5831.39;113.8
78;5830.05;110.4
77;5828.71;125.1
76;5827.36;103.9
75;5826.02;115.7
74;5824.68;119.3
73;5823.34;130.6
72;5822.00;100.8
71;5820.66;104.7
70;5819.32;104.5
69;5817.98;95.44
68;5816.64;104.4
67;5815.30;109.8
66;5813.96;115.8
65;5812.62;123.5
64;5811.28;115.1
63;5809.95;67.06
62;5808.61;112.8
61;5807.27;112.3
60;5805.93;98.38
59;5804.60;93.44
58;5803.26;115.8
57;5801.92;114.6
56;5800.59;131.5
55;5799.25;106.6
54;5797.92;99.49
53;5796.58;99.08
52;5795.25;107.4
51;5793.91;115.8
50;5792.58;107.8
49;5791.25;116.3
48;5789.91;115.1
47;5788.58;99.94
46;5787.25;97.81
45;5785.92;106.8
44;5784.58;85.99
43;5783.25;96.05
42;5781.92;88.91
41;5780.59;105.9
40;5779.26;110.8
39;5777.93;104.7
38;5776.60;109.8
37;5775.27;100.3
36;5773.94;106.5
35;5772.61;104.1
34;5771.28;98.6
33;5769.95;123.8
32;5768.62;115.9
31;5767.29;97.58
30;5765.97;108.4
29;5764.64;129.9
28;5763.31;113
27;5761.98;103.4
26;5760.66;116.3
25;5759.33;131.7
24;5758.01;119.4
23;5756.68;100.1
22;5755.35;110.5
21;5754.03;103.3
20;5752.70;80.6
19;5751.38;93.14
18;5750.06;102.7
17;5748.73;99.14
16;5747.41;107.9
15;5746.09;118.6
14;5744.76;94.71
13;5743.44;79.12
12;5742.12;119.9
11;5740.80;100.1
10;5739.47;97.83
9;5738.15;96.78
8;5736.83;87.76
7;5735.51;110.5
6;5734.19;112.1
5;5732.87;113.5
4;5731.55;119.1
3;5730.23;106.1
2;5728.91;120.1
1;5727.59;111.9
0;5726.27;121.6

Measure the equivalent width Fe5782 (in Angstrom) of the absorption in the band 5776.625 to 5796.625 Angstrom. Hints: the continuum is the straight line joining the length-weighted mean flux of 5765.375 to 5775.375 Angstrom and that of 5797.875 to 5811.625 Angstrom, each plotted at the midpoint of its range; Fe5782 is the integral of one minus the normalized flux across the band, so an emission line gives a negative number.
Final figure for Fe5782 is 0.48 Angstrom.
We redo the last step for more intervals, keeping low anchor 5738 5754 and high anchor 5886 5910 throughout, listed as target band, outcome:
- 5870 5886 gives -1.4 Angstrom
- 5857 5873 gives -1.9 Angstrom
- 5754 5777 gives -3.0 Angstrom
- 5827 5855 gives -4.9 Angstrom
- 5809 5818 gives -1.0 Angstrom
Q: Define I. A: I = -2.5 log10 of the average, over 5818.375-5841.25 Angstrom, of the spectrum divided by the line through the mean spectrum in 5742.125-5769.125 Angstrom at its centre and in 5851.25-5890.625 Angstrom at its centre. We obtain -0.13 mag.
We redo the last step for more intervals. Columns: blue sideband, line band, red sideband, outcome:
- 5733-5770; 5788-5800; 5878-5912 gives -0.06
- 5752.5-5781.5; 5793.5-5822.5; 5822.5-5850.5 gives 0.03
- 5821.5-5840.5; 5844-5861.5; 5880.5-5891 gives 0.03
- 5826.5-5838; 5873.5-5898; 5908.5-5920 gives 0.27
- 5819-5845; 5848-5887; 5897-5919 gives 0.09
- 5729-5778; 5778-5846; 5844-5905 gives -0.07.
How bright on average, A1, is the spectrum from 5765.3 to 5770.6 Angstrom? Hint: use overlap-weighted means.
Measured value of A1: 111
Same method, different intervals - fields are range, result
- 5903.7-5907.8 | 105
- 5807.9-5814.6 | 107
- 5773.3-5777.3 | 106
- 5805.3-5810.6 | 97.6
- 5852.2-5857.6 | 106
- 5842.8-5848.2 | 99.1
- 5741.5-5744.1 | 99.3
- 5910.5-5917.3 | 111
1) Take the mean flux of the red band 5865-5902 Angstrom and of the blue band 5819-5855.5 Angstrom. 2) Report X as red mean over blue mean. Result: 0.83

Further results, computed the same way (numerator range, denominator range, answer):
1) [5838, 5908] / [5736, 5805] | 0.91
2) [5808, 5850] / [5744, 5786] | 1.03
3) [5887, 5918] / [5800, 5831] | 0.86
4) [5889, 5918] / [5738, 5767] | 0.89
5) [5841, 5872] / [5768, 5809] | 0.96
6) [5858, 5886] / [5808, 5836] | 0.90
